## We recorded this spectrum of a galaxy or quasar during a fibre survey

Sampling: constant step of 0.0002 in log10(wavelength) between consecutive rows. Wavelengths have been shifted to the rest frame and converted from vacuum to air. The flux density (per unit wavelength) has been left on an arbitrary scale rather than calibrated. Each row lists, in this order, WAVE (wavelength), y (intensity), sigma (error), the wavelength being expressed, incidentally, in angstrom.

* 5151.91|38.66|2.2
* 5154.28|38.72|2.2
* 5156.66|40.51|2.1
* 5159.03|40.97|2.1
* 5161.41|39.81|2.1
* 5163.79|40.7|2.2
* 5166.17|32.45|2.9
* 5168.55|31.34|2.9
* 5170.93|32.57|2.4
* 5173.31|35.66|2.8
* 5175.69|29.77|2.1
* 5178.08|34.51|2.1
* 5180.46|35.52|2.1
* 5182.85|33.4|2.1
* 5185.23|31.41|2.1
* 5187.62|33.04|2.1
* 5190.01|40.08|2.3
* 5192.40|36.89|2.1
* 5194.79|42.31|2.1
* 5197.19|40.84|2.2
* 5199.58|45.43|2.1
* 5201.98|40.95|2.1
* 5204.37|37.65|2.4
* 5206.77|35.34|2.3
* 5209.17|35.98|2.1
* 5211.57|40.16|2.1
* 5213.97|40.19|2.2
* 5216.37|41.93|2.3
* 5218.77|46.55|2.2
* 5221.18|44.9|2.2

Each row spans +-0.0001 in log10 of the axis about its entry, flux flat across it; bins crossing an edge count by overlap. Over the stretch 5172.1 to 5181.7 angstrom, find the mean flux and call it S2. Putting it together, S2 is 33.9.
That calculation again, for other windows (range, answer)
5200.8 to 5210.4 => 37.5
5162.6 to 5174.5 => 34.5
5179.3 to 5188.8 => 33.3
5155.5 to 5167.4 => 38.8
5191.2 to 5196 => 39.6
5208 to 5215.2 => 38.8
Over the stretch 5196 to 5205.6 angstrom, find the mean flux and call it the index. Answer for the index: 41.2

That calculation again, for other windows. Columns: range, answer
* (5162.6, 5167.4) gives 36.5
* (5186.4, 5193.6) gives 36.7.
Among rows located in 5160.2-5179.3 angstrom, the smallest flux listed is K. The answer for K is 29.77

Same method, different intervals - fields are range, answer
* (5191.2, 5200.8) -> 36.89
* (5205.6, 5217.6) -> 35.34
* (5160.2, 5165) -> 39.81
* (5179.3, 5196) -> 31.41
